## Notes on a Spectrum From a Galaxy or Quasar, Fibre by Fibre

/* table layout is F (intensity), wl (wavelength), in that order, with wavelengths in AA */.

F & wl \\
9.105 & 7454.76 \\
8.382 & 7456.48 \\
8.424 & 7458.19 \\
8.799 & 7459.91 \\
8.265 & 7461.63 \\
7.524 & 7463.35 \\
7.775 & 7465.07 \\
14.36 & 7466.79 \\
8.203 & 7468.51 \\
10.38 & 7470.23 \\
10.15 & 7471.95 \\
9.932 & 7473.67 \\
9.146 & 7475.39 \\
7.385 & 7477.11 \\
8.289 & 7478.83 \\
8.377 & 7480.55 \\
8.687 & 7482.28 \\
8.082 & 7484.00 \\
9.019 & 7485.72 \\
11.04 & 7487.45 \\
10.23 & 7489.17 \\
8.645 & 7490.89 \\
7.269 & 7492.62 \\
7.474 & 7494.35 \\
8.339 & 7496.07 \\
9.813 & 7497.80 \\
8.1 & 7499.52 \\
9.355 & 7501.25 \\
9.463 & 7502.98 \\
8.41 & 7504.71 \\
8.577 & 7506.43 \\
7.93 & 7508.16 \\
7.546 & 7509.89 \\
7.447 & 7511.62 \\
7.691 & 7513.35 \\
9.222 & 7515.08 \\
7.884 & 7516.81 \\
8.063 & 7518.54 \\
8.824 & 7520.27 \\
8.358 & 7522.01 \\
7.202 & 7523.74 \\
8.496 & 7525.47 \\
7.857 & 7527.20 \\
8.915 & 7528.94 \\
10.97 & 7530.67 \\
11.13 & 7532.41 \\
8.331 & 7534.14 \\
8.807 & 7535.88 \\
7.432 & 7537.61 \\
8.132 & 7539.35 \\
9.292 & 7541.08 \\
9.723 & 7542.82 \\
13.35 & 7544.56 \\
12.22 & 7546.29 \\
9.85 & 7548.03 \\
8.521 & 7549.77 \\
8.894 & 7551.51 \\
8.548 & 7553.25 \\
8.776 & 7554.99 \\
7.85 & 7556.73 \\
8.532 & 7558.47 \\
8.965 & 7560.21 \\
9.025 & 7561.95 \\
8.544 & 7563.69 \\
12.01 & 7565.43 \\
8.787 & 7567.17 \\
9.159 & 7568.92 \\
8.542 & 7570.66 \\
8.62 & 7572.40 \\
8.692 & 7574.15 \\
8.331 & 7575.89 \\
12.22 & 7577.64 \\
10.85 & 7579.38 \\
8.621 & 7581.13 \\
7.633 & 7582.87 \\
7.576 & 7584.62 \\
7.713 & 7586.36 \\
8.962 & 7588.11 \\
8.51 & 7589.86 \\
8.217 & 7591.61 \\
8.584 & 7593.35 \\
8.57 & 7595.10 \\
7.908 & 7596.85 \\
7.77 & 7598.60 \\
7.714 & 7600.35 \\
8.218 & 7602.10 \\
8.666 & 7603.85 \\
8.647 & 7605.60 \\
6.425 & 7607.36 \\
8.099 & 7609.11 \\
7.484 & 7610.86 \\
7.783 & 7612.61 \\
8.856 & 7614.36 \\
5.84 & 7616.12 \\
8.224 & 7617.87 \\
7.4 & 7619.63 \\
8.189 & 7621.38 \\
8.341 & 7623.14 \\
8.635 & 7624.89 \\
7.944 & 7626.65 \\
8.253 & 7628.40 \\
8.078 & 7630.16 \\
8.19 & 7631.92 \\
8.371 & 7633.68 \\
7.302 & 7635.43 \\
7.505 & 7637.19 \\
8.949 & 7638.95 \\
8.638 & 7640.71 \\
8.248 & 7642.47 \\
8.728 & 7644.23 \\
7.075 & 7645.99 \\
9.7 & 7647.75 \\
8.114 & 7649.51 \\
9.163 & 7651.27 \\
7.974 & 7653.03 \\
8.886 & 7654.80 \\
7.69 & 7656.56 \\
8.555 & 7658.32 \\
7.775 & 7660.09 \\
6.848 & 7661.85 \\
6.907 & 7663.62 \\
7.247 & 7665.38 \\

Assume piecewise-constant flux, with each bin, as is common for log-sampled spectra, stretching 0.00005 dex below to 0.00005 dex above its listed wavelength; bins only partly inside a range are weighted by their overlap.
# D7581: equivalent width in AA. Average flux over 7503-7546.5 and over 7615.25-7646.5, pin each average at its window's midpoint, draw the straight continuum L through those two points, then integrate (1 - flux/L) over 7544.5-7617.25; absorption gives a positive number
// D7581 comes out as -2.6 AA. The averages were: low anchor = 8.84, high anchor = 8.01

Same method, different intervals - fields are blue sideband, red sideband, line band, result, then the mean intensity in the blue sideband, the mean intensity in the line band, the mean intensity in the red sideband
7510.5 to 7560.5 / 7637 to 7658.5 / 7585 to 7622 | 2.8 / 8.93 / 7.98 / 8.43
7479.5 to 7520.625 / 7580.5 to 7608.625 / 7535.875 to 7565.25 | -3.4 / 8.56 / 9.28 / 8.1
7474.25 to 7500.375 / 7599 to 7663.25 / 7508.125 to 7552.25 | -2.4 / 8.68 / 8.95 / 8.06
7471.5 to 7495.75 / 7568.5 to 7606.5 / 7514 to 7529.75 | 0.8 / 8.81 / 8.3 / 8.62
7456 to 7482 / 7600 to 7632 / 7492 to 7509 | 0.6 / 9.03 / 8.49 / 7.94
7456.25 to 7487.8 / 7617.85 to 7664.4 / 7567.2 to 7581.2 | -1.5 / 9.05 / 9.38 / 8.14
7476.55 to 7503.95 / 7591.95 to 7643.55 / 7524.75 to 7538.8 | -0.8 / 8.74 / 8.97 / 8.03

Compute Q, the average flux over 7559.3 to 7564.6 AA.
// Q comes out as 8.87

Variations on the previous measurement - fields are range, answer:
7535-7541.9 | 8.41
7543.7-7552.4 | 10.6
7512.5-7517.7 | 8.27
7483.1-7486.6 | 8.56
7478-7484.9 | 8.36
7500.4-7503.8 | 9.4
